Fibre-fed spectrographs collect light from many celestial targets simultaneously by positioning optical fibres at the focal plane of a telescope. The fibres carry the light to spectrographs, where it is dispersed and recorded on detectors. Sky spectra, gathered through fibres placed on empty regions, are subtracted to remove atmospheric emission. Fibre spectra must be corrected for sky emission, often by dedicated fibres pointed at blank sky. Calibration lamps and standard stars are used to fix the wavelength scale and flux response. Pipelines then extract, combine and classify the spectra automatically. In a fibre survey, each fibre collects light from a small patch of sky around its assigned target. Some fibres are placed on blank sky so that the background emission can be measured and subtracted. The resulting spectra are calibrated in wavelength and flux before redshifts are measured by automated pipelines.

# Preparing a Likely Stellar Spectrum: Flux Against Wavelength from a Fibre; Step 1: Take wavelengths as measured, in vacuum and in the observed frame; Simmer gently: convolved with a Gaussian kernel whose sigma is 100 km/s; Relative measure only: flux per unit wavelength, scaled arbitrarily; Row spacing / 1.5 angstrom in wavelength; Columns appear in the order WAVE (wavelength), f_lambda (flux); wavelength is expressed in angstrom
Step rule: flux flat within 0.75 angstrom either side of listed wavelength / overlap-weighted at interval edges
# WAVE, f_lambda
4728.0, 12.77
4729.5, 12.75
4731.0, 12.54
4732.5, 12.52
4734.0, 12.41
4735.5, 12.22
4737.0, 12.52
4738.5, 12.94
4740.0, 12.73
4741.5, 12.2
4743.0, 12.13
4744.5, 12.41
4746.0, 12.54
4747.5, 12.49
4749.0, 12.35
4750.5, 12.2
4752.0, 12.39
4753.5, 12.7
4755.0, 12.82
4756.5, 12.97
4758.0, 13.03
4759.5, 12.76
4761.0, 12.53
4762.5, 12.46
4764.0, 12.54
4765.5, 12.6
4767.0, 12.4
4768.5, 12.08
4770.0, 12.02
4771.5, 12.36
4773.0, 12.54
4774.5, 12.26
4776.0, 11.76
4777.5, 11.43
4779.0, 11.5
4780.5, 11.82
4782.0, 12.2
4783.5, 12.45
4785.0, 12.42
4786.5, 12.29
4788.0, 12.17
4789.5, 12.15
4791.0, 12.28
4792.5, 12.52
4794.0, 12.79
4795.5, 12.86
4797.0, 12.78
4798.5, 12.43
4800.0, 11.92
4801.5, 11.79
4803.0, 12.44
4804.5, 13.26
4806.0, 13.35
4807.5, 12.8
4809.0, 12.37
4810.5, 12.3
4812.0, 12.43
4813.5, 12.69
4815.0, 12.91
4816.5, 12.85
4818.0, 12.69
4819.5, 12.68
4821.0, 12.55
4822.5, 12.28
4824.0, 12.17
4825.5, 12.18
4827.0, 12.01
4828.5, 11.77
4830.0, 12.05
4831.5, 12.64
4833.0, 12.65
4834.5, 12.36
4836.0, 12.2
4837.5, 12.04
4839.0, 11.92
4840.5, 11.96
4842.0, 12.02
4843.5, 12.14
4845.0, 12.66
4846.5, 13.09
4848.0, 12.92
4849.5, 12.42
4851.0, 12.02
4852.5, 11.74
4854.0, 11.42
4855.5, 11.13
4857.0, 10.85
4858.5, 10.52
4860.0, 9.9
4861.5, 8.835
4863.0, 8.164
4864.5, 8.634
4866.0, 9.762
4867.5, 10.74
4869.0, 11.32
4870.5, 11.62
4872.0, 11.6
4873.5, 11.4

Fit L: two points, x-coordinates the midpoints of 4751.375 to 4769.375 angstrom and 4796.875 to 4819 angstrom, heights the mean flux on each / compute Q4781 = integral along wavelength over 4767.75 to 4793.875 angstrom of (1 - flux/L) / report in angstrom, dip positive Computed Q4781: 0.94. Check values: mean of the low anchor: 12.6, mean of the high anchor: 12.6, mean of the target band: 12.1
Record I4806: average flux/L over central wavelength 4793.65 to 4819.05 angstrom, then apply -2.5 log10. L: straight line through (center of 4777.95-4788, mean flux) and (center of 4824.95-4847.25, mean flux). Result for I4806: -0.04 mag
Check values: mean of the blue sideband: 12.1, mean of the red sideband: 12.2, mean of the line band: 12.6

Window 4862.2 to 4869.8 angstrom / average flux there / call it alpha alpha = 9.73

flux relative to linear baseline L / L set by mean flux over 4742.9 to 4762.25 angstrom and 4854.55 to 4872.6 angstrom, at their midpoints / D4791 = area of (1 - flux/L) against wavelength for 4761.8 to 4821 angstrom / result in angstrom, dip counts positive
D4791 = -3.3 angstrom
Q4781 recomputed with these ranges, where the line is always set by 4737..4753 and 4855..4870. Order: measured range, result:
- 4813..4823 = -1.6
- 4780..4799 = -1.5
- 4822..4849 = -4.4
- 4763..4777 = -0.4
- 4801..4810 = -1.2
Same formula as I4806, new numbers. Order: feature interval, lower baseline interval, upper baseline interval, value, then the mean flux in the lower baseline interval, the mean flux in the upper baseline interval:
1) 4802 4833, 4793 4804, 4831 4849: -0.009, 12.5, 12.4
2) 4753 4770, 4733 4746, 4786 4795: -0.015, 12.5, 12.4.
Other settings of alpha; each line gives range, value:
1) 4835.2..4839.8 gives 12.1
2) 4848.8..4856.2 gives 11.7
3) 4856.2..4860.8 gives 10.4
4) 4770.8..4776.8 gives 12.2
